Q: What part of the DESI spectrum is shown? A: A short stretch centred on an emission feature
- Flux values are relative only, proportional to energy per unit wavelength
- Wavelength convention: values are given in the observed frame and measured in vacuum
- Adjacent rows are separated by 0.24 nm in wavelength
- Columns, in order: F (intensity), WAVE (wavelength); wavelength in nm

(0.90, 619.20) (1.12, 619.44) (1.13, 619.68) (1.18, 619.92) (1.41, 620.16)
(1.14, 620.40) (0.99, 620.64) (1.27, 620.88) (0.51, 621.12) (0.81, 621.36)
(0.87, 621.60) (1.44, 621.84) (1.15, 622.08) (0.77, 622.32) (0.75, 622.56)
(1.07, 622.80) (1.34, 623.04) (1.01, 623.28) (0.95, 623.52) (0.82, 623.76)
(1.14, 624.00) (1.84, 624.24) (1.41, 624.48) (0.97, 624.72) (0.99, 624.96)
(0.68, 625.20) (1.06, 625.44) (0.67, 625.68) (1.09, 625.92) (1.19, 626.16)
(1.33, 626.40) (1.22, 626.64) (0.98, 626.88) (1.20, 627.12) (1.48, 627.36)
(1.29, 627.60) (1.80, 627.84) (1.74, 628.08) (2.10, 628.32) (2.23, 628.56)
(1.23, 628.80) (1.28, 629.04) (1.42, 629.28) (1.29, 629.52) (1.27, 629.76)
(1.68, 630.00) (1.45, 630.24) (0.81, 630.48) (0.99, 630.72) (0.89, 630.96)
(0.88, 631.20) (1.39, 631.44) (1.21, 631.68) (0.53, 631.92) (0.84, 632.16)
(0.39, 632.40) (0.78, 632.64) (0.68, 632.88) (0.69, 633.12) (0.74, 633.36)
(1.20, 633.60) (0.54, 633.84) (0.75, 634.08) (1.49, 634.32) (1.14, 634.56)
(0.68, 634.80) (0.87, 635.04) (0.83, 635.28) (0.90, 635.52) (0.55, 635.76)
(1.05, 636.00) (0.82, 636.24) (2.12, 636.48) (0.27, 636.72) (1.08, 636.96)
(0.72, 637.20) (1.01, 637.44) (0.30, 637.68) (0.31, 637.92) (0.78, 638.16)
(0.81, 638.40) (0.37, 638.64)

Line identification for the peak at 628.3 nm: C III] 1909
